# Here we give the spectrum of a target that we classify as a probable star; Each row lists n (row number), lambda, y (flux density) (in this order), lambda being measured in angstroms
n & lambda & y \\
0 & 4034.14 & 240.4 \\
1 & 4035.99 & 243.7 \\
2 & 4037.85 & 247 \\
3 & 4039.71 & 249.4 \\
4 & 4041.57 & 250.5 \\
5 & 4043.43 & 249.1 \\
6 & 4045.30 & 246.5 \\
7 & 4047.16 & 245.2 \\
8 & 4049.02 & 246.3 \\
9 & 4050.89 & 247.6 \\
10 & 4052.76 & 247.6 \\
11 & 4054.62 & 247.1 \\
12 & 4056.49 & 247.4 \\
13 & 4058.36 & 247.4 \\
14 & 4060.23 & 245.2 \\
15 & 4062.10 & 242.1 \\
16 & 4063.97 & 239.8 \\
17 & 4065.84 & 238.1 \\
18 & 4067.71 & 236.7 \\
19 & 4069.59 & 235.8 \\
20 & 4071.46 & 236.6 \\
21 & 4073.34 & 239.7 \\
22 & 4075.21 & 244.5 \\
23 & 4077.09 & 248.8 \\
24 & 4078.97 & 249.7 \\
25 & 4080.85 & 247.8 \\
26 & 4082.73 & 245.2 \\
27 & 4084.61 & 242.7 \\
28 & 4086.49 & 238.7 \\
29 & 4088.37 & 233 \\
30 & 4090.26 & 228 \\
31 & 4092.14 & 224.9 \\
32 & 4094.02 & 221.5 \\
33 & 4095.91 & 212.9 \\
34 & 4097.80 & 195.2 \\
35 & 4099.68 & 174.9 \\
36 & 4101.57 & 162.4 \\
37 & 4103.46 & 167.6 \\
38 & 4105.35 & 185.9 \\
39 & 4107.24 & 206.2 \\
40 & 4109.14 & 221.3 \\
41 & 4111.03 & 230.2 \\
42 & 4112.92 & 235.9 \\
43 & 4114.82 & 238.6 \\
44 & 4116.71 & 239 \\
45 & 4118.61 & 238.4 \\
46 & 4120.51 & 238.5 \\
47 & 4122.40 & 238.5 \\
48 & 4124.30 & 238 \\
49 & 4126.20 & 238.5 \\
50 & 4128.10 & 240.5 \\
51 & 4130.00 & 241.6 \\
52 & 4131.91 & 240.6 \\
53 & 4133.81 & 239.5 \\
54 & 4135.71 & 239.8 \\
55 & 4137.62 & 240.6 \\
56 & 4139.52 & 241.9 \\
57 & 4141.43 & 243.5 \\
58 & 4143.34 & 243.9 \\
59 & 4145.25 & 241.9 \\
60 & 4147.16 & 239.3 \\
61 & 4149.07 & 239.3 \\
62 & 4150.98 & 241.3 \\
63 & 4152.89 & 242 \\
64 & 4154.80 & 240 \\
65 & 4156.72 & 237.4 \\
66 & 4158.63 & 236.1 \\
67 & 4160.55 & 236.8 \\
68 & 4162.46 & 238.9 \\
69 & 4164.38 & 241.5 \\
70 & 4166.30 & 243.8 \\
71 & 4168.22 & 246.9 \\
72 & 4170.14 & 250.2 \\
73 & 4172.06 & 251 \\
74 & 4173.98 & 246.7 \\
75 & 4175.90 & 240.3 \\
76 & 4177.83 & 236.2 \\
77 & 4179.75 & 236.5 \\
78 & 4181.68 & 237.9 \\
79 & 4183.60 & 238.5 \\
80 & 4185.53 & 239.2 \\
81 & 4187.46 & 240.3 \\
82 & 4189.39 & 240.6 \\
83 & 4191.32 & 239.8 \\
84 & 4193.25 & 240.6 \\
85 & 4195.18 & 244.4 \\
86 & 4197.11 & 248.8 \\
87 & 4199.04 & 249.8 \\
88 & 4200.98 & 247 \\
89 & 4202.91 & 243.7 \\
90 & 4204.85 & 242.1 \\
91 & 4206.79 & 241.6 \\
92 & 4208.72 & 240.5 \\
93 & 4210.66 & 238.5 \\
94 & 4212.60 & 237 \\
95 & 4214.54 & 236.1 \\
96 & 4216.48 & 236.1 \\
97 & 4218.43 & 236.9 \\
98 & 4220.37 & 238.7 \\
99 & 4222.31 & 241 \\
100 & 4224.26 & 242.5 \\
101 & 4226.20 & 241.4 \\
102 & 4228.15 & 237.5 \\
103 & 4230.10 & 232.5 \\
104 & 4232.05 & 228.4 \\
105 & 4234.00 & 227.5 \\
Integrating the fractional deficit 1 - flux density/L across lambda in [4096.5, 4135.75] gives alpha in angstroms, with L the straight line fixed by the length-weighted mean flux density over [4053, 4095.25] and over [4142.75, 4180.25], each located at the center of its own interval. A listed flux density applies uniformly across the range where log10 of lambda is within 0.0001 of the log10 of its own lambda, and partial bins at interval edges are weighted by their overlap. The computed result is 3.22 angstroms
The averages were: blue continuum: 240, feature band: 221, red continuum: 242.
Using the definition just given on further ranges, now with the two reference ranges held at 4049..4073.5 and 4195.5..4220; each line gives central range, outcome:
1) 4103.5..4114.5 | 1.3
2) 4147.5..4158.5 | 0.1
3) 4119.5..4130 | 0.1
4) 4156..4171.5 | 0.0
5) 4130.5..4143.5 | 0.0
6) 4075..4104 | 2.5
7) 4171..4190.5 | 0.1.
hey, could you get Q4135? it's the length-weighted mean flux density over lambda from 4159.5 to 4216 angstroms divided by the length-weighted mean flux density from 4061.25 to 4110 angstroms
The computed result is 1.08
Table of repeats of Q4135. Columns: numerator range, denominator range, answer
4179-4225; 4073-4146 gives 1.05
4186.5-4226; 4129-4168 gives 1.00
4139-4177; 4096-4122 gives 1.15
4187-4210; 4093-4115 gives 1.20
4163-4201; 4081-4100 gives 1.08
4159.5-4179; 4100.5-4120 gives 1.14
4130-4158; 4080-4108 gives 1.13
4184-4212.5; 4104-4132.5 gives 1.05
